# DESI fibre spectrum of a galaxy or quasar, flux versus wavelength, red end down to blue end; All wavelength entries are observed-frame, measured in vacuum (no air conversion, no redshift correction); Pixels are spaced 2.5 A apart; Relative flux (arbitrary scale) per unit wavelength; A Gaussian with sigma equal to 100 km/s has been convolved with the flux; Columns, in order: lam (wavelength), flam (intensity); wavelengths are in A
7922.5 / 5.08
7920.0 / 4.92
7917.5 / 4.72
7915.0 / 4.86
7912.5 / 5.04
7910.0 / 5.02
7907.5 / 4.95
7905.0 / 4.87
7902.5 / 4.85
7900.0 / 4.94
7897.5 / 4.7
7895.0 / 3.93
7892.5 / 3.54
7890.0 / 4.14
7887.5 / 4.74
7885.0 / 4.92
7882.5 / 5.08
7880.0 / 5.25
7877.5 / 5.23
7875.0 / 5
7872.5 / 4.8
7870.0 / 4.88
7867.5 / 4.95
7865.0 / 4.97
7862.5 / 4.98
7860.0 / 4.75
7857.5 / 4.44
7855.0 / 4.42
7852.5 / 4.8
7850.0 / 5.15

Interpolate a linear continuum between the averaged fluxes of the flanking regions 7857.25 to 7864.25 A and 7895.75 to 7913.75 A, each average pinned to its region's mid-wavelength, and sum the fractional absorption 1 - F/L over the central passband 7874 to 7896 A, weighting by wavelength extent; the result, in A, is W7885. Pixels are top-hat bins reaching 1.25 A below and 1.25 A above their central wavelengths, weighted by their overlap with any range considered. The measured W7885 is 0.84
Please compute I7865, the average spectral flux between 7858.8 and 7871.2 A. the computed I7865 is 4.91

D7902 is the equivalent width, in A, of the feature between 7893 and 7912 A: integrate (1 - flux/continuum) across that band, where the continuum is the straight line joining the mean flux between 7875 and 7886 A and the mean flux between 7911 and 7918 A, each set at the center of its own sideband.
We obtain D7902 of 0.97 A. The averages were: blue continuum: 5.11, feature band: 4.72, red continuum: 4.9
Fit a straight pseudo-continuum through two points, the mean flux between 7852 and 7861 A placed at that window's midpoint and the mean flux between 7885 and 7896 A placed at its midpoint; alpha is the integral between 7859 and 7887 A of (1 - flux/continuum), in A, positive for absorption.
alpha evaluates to -3.8 A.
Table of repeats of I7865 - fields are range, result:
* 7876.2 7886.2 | 5.12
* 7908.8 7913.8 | 5.03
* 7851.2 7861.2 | 4.6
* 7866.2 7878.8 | 4.97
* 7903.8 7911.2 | 4.95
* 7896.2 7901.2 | 4.81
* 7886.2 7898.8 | 4.22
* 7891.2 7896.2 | 3.74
